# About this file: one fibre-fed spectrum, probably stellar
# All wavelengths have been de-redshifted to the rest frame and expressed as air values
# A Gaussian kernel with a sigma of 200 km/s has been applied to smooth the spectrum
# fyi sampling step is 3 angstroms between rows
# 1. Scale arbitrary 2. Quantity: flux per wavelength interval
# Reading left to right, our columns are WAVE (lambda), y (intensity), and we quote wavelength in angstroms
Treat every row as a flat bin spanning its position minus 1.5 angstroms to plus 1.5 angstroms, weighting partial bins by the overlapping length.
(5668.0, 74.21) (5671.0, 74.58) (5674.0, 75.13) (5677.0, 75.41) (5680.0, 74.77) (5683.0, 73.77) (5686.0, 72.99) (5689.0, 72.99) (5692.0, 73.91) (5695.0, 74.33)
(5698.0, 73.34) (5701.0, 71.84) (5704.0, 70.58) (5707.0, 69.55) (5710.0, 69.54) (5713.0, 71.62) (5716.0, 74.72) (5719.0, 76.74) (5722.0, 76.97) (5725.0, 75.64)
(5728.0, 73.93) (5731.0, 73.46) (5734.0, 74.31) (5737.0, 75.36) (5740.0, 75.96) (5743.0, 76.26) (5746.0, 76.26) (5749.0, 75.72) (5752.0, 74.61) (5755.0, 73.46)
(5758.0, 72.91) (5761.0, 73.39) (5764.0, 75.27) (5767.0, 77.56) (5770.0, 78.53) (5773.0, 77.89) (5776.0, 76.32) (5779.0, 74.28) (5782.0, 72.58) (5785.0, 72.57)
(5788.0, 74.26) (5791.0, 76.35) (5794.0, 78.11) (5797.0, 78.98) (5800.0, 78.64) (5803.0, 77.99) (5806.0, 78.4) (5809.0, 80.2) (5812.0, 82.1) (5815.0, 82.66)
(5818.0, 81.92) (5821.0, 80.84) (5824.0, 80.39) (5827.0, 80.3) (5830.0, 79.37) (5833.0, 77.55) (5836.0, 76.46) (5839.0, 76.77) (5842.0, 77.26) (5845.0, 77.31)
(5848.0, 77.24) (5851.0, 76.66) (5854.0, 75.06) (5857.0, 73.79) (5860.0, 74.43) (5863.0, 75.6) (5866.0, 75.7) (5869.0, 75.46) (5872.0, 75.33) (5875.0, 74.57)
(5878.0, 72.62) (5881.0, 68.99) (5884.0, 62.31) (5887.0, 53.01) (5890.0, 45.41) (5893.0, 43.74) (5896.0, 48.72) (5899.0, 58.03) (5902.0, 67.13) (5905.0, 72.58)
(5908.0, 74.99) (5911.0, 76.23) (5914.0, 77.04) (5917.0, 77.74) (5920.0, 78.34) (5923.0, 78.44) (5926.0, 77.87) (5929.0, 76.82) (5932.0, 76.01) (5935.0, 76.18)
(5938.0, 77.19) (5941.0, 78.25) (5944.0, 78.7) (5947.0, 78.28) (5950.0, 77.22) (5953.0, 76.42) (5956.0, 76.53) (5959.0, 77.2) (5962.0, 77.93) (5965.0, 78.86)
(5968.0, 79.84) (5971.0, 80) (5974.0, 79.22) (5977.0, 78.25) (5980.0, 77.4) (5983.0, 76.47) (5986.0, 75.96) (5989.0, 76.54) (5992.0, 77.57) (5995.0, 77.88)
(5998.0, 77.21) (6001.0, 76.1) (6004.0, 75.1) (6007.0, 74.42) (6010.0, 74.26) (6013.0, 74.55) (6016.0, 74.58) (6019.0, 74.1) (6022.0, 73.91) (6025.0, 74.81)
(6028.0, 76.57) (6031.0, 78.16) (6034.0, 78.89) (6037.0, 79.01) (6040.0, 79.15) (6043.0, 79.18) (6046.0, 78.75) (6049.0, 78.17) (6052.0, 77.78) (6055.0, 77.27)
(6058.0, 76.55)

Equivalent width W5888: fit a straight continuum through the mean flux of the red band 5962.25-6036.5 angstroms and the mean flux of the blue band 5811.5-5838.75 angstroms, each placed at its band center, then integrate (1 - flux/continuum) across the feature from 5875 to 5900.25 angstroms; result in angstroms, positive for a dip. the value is 6.8 angstroms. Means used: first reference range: 79.9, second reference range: 76.7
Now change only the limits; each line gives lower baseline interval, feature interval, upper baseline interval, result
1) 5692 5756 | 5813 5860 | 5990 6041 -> -2.07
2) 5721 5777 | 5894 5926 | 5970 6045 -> 2.28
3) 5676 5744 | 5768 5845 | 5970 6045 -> -3.35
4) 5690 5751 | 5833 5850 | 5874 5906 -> -3.41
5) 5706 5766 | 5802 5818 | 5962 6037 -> -1.17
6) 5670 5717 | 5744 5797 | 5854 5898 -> -4.08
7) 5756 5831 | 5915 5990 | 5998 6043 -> -1.07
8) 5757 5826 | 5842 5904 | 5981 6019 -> 7.31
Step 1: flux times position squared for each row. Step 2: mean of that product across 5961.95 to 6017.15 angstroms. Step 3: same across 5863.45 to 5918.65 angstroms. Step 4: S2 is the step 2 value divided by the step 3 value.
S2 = 1.19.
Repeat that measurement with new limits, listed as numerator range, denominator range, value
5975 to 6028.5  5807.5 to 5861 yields 1.02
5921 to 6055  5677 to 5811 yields 1.12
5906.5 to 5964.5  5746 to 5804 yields 1.08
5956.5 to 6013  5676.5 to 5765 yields 1.14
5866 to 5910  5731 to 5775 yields 0.89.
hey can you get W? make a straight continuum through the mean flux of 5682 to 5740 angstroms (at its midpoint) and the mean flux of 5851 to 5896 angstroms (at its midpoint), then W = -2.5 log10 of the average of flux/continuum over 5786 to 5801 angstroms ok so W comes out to -0.10 mag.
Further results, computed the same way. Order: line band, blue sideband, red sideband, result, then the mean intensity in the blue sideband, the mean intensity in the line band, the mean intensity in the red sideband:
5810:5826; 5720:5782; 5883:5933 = -0.136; 75.3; 81.5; 67.3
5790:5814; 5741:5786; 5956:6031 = -0.050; 75.2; 79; 76.6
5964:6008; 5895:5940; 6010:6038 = -0.035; 73.2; 77.4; 75.9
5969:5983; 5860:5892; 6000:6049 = -0.070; 67.8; 78.5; 76.4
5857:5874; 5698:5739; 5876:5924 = -0.119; 73.4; 75.1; 65.9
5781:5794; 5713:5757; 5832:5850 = 0.023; 75.1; 74.5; 77.1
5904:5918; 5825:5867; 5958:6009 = 0.018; 76.7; 75.8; 77.4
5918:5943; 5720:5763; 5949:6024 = -0.016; 74.9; 77.4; 76.7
